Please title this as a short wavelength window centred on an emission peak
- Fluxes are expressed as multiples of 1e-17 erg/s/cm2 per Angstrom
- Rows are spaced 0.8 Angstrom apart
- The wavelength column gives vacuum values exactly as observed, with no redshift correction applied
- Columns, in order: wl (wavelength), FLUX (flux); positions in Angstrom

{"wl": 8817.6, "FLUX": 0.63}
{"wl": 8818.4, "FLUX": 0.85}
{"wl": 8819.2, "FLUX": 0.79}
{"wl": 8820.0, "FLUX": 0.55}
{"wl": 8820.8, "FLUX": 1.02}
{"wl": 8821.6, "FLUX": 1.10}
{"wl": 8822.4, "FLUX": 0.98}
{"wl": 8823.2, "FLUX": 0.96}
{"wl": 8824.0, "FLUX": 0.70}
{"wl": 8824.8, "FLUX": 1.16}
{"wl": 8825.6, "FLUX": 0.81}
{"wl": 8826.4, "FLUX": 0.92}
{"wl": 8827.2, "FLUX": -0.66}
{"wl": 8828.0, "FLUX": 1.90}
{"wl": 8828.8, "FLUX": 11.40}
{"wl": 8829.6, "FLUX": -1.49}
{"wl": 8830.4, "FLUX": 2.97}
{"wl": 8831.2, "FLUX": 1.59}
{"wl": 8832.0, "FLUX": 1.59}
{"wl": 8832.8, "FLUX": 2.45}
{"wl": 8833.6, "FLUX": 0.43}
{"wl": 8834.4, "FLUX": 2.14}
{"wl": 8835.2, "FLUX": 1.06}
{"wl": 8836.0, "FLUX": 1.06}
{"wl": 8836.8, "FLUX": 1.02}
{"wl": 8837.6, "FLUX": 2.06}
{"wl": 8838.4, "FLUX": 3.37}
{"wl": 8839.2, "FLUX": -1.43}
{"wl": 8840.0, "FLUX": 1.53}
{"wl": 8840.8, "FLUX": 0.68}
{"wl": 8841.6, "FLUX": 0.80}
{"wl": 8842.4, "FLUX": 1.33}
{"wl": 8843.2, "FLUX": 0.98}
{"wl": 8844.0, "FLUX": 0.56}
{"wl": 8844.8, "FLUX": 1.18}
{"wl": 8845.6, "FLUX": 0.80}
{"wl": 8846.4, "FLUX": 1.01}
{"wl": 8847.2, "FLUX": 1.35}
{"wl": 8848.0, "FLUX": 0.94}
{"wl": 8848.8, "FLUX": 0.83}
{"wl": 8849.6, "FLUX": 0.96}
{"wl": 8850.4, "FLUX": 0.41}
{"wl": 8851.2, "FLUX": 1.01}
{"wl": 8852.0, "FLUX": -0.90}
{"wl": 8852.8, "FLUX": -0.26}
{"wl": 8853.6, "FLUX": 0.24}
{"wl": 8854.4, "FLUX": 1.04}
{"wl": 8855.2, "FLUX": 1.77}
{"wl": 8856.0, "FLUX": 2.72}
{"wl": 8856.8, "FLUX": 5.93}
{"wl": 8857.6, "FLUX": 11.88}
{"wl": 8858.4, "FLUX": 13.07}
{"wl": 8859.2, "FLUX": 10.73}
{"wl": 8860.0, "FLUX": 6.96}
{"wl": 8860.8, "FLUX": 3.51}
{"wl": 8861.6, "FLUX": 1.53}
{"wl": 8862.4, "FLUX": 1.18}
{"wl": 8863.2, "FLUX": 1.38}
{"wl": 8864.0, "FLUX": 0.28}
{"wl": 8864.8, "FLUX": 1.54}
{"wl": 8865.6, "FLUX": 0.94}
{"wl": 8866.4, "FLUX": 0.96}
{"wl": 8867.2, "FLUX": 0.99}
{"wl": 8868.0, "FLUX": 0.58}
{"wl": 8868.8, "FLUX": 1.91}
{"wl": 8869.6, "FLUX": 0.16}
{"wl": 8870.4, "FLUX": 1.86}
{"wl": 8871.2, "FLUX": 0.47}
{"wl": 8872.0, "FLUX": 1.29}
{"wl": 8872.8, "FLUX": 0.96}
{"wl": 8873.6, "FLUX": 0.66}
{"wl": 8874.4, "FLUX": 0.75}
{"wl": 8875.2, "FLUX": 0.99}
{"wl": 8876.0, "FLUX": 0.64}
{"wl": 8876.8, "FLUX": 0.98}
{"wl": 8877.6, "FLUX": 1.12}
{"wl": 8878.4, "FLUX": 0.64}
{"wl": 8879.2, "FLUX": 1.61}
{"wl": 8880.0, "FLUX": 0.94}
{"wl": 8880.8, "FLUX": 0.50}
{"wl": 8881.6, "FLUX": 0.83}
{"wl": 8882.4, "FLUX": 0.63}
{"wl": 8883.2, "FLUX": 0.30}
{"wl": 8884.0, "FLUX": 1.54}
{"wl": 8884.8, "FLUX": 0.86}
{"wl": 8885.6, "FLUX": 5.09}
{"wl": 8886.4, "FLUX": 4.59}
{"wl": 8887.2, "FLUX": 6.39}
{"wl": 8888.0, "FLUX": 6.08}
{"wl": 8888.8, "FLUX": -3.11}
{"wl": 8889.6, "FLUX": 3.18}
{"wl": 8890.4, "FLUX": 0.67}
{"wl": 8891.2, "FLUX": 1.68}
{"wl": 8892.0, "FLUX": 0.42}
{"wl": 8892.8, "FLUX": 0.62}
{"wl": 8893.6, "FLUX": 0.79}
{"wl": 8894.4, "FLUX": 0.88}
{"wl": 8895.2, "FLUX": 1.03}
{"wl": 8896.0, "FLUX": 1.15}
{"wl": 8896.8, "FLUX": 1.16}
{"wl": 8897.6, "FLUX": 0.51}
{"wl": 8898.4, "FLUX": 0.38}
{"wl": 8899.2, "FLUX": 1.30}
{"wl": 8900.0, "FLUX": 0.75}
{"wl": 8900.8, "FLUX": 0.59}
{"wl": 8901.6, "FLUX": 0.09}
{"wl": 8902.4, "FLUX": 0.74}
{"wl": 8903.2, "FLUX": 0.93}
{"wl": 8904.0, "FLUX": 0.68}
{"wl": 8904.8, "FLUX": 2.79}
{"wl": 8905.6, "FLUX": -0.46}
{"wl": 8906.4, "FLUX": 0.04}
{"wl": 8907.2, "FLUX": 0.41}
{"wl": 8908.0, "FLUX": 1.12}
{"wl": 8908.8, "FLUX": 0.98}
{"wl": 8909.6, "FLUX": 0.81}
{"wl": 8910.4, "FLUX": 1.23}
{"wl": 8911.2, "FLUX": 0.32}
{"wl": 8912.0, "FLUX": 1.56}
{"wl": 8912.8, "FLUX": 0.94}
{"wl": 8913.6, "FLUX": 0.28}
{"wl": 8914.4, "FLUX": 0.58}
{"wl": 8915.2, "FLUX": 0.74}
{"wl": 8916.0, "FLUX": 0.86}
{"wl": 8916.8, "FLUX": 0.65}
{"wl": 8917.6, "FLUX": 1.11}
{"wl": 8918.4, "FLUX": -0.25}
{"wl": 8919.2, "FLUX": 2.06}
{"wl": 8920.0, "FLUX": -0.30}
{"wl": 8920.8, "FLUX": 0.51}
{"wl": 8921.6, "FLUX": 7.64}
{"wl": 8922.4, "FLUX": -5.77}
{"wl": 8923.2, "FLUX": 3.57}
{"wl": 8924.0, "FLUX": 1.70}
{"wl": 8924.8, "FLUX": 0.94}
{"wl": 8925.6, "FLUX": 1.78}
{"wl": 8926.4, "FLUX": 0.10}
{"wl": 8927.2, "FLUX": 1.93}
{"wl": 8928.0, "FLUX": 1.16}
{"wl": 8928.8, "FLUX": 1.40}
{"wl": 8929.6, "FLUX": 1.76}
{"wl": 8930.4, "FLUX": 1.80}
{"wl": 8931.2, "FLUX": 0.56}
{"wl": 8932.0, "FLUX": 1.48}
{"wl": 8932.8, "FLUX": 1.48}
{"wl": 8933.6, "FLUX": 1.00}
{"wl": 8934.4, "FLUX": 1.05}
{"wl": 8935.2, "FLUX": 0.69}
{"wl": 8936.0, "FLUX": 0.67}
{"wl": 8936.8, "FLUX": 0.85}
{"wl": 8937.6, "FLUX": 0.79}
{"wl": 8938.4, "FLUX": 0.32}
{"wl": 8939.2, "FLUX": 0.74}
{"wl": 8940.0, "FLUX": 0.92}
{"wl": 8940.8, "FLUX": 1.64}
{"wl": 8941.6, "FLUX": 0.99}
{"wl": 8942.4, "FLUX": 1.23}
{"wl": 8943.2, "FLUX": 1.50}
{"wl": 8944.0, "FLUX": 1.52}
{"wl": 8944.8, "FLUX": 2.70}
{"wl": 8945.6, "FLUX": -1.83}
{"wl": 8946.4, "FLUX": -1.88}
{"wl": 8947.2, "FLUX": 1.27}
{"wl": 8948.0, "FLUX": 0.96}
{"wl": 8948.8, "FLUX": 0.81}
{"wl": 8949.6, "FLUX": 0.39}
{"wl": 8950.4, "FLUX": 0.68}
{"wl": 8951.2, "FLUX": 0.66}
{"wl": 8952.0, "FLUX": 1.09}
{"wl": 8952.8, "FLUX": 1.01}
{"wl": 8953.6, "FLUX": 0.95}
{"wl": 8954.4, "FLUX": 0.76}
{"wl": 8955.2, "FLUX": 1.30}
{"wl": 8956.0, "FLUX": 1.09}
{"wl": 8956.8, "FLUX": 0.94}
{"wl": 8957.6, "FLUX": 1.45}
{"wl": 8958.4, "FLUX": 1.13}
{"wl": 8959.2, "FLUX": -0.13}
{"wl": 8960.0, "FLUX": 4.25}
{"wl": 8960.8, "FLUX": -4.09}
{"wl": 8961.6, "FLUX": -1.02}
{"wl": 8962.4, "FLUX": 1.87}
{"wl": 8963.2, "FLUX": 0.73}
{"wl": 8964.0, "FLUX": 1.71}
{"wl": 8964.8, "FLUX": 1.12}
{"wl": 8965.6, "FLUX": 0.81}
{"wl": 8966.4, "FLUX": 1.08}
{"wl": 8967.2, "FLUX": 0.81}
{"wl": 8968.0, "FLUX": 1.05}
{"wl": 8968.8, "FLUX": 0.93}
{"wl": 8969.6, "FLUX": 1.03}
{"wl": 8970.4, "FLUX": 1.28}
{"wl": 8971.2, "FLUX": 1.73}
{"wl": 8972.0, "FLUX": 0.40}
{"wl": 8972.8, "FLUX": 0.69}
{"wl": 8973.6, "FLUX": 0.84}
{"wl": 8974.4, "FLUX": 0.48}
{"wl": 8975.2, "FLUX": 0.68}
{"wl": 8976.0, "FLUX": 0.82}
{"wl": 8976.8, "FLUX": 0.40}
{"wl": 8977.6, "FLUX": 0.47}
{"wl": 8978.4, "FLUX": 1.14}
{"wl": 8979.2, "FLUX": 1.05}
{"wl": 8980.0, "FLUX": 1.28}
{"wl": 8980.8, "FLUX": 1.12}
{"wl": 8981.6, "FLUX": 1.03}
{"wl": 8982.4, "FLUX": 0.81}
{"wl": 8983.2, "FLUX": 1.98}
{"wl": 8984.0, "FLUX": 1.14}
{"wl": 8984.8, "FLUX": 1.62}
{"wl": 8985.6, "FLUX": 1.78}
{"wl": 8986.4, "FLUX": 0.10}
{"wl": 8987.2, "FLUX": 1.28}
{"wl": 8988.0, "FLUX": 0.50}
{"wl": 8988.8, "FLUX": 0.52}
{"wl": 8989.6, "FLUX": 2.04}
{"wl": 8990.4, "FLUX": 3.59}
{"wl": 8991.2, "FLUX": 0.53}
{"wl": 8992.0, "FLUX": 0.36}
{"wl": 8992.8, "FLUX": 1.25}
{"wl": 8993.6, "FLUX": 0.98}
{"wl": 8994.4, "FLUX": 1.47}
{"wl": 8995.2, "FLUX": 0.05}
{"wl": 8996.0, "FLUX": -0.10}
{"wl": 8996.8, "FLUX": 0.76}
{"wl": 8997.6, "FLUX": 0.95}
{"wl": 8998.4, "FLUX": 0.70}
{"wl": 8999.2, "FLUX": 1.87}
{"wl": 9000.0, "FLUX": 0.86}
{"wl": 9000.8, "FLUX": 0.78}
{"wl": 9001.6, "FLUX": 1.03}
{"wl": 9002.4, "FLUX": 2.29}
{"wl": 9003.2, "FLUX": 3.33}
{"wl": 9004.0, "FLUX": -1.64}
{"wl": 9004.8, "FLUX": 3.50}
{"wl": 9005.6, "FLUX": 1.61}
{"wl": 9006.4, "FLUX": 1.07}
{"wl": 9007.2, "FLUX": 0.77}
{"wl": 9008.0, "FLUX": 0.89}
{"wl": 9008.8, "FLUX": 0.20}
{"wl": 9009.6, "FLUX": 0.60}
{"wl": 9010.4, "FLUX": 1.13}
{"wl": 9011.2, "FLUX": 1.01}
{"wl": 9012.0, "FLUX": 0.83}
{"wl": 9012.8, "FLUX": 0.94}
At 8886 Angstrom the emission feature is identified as [N II] 6583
